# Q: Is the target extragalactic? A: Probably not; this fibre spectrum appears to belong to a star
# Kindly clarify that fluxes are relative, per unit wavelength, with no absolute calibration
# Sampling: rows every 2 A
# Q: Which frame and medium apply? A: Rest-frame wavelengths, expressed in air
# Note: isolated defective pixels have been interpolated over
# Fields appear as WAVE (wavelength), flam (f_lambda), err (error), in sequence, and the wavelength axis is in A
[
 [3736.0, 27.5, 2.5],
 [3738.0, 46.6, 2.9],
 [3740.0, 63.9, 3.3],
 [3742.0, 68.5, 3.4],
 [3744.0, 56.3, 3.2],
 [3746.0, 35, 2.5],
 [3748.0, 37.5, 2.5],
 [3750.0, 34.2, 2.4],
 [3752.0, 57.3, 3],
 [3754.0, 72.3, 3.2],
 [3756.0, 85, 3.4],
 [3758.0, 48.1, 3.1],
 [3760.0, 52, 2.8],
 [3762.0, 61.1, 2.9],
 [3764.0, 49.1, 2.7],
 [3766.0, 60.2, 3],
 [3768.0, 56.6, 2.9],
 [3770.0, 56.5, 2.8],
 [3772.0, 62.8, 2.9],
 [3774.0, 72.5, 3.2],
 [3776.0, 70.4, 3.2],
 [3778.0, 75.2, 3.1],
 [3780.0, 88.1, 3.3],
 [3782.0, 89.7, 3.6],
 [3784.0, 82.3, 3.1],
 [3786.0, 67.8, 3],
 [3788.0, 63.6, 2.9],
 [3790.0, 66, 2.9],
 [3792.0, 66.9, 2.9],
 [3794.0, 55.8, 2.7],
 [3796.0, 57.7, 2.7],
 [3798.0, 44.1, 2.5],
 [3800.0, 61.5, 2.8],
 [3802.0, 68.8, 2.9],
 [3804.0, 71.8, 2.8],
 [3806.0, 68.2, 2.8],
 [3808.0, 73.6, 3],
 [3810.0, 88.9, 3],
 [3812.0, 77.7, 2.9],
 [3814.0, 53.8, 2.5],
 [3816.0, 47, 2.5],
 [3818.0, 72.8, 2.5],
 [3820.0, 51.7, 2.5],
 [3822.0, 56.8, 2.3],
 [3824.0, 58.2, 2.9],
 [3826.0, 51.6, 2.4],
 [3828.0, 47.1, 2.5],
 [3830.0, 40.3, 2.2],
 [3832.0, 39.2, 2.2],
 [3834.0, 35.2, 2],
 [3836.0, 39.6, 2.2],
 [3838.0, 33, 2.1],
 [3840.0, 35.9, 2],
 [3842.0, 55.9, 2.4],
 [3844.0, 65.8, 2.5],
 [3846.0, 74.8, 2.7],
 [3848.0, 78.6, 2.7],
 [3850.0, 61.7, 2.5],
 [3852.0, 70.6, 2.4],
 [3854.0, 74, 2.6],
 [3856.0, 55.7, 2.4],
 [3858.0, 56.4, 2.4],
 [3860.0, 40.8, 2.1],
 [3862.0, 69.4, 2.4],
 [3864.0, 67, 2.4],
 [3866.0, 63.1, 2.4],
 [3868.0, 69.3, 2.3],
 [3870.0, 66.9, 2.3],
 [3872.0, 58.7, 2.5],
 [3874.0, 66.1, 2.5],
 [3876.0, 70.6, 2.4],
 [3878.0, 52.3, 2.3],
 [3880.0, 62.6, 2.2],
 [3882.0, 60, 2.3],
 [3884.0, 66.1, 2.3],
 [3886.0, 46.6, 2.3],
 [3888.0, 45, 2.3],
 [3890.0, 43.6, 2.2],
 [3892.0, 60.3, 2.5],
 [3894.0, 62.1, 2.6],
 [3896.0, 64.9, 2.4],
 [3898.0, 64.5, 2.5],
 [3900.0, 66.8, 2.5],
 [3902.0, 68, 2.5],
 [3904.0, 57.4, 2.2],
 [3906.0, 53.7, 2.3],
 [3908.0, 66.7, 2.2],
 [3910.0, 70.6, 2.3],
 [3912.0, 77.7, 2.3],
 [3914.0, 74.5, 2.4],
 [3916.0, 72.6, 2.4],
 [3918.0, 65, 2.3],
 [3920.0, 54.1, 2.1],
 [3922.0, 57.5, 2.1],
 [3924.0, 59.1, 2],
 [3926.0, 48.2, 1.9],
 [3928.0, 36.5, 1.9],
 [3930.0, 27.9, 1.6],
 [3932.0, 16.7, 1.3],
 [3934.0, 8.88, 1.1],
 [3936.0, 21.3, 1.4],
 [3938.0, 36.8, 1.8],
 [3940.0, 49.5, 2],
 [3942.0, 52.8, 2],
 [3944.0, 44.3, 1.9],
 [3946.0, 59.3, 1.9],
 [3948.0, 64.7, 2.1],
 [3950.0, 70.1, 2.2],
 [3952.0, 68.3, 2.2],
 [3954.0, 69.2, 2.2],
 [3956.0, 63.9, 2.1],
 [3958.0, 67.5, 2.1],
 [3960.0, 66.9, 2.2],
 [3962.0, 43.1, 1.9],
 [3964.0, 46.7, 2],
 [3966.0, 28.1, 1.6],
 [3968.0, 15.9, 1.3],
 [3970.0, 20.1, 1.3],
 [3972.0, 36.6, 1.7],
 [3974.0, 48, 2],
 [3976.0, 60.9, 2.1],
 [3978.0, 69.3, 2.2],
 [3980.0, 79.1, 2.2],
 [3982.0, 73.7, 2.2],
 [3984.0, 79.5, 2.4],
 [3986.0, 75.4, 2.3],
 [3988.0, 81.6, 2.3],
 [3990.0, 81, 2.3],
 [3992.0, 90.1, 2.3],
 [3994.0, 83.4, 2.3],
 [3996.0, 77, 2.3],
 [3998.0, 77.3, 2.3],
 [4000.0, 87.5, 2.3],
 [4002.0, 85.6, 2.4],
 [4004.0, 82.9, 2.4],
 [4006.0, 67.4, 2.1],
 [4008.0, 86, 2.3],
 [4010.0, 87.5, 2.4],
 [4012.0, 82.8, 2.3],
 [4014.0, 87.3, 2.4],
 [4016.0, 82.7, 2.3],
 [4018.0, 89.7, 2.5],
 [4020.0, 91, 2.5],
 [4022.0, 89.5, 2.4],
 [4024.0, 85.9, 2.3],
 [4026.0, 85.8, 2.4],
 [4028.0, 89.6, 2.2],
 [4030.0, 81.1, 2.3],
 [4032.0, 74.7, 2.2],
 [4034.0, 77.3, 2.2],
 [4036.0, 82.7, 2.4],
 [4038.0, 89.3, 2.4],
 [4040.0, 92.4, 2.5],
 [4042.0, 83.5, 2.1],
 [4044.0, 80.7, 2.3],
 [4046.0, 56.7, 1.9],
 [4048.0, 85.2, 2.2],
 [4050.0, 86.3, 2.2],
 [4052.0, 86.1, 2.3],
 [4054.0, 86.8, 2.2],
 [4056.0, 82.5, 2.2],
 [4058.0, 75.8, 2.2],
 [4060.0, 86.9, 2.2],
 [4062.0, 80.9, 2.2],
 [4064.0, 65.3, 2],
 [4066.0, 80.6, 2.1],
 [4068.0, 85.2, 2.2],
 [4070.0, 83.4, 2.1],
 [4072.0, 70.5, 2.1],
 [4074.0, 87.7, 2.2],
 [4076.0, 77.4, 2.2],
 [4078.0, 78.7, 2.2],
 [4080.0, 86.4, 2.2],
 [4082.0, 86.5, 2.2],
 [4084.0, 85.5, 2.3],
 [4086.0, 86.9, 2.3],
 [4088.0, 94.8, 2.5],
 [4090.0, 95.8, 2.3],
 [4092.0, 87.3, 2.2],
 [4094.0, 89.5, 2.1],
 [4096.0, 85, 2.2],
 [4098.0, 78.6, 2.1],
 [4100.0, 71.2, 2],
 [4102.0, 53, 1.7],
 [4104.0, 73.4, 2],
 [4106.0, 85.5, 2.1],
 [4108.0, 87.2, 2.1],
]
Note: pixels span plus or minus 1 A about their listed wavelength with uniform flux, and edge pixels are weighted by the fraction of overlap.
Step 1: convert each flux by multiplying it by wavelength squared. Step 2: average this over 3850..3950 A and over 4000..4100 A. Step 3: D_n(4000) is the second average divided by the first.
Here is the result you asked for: 1.59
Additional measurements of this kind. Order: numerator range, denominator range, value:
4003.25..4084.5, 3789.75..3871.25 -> 1.55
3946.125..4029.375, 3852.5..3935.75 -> 1.30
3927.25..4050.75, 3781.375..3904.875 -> 1.20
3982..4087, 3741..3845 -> 1.57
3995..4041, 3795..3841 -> 1.68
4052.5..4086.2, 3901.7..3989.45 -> 1.58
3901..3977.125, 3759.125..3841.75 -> 0.92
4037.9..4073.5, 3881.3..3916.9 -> 1.40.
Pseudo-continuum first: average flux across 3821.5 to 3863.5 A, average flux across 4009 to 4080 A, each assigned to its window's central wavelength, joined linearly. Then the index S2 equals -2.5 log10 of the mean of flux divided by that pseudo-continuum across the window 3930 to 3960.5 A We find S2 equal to 0.36 mag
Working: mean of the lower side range 54.4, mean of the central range 49.7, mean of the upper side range 82.6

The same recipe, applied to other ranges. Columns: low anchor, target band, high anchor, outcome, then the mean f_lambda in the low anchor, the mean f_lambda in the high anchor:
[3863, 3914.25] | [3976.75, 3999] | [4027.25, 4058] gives -0.05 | 62.3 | 82.1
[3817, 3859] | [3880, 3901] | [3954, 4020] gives 0.03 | 55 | 69.2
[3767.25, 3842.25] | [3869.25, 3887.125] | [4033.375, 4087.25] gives 0.10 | 60.7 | 81.8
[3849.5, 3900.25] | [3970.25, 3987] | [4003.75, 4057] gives 0.20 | 60.9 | 83.5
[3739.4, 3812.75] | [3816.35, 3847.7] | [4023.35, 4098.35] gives 0.31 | 63.9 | 83.1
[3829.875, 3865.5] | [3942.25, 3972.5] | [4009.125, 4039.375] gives 0.39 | 55.7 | 85.2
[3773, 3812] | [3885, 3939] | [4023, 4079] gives 0.38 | 70.3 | 81.4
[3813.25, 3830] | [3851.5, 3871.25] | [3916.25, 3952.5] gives -0.22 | 54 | 47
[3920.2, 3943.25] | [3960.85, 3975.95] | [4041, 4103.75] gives 0.34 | 38.4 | 81.2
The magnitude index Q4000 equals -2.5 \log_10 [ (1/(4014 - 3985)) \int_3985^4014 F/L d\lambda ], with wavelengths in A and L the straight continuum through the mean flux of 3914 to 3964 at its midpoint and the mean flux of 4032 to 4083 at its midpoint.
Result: -0.226 mag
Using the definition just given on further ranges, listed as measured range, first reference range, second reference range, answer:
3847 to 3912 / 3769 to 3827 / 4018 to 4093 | 0.15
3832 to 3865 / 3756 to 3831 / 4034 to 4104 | 0.19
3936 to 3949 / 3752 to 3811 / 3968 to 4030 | 0.45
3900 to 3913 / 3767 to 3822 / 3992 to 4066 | 0.13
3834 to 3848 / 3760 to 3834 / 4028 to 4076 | 0.26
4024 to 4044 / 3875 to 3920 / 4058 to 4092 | -0.08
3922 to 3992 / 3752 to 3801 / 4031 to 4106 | 0.39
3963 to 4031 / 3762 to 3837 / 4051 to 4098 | 0.07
